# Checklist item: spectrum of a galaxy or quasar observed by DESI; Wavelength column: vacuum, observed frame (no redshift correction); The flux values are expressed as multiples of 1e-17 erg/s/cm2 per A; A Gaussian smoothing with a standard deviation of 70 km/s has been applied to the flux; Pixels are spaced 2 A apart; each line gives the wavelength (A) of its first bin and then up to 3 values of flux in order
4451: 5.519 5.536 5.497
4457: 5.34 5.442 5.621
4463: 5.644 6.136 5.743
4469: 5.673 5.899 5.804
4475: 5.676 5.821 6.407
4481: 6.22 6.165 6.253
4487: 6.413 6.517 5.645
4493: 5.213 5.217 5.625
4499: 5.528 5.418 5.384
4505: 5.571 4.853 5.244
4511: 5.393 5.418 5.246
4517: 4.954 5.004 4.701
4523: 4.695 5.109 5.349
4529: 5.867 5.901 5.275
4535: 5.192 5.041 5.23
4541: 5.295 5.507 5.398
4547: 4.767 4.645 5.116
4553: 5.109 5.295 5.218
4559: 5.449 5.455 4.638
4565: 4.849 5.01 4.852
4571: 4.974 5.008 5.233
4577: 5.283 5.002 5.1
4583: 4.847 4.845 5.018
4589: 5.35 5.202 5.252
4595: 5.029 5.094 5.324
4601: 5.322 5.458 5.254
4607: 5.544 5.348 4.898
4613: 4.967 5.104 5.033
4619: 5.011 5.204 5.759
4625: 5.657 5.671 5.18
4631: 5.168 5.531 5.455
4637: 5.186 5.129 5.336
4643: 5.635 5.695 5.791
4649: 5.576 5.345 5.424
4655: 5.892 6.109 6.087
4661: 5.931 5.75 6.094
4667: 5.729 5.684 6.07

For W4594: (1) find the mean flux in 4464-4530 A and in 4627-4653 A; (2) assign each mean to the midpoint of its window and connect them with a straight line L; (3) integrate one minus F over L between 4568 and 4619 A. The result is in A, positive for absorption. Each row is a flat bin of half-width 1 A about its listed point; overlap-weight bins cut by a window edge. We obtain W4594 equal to 3.2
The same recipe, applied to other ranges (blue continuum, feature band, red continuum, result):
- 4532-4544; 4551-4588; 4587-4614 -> 1.2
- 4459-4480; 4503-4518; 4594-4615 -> 1.0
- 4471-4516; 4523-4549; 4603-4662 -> 1.6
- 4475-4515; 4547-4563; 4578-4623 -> 0.8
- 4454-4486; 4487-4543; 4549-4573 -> 1.1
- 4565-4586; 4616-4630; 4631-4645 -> -0.2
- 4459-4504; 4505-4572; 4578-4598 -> 3.2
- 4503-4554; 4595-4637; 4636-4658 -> 1.3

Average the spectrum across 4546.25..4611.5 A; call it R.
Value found 5.12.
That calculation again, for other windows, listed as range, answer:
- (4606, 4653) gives 5.36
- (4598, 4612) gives 5.31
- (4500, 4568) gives 5.19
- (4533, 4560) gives 5.18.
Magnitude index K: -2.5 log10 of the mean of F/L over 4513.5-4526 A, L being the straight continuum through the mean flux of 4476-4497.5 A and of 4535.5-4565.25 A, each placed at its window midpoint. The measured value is 0.12 mag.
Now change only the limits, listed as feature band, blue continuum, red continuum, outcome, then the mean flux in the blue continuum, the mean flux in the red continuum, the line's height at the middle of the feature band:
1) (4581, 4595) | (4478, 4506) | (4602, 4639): 0.072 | 5.83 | 5.3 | 5.43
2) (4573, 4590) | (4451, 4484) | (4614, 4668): 0.110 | 5.78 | 5.54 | 5.62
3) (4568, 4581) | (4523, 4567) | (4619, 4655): 0.047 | 5.21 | 5.46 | 5.29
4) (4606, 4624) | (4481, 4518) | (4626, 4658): 0.063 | 5.58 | 5.51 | 5.52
